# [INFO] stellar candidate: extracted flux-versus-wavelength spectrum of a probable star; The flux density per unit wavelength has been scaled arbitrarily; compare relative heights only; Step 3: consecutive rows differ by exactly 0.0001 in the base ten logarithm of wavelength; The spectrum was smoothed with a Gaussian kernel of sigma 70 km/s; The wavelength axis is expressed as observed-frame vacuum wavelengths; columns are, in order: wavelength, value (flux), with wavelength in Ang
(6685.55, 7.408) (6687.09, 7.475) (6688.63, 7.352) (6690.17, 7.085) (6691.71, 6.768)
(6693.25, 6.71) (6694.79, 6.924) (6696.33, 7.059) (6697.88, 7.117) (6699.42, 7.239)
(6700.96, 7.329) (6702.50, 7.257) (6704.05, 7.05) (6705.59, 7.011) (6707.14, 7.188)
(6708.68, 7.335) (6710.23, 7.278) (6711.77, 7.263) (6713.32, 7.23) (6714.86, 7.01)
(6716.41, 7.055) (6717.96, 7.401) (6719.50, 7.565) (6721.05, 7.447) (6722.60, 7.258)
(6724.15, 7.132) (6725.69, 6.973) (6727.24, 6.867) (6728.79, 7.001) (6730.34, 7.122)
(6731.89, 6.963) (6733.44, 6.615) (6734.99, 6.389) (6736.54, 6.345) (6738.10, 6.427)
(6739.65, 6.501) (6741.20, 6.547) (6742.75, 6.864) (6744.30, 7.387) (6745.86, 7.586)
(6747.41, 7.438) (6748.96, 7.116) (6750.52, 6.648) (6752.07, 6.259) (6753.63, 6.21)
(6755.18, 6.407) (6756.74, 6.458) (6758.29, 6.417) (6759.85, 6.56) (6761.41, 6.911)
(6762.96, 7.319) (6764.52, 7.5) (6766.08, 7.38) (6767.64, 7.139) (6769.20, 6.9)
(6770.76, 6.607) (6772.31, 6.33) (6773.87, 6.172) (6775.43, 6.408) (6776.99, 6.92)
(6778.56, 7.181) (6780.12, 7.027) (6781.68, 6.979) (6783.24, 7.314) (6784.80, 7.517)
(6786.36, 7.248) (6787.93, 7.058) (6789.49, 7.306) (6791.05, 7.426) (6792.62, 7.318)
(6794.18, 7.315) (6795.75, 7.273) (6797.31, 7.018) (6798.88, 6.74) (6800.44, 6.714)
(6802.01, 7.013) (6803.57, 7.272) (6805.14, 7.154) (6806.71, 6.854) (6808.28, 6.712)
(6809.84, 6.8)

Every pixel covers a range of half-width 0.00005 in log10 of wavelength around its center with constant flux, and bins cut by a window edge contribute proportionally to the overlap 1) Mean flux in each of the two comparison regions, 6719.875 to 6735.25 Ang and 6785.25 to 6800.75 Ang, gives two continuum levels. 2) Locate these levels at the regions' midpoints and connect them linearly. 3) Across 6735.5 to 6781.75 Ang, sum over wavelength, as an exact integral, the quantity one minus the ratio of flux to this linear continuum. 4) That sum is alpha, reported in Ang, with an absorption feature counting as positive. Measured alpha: 1.9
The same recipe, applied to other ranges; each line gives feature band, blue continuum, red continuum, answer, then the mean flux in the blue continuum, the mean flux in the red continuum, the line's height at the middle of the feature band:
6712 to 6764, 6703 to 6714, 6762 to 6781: 1.2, 7.19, 6.91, 7.06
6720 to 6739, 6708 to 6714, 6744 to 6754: 0.6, 7.27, 6.95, 7.12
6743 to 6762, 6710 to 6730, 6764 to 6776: 0.4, 7.19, 6.8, 6.93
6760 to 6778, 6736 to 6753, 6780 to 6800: 0.4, 6.83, 7.19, 7.03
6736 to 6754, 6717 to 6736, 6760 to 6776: 0.4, 7.05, 6.86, 6.97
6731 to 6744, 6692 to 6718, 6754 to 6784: 0.7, 7.13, 6.83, 6.98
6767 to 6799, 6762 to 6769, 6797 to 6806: 0.5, 7.29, 6.98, 7.14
